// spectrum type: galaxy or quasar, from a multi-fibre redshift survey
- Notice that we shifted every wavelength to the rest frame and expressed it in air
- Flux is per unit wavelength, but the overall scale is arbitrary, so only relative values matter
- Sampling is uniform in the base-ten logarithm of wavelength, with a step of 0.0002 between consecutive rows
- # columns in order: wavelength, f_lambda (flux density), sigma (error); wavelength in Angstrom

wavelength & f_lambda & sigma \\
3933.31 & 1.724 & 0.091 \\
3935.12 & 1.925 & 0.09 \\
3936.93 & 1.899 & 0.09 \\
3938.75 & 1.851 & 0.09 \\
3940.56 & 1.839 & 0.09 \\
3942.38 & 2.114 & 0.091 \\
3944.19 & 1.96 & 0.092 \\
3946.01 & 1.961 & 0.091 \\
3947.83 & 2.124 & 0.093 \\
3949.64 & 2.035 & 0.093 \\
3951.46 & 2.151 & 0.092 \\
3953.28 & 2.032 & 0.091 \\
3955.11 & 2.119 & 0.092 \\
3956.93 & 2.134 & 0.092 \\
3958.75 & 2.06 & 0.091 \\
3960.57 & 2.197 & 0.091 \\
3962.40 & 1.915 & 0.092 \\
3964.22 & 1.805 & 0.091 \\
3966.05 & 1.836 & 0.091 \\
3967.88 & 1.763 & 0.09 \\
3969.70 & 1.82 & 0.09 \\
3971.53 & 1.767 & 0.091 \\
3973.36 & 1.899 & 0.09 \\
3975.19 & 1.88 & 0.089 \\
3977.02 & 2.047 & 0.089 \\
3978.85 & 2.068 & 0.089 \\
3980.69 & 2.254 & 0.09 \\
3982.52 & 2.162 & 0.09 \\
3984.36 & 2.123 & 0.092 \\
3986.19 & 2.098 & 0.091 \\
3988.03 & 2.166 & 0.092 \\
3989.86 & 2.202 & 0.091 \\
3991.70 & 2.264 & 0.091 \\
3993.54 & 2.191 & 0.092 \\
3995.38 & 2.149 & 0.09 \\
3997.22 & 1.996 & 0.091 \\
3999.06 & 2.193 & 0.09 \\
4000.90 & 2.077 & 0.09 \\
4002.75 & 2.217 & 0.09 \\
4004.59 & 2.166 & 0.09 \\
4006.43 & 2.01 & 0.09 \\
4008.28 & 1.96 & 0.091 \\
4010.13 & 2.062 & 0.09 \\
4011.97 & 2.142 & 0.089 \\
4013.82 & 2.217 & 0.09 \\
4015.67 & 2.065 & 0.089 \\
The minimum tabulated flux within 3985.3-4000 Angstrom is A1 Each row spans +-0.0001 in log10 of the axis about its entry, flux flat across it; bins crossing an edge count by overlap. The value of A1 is 1.996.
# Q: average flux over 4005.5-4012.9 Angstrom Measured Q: 2.04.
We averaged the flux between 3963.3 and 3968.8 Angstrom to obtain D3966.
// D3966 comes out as 1.8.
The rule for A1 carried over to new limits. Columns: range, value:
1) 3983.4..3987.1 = 2.098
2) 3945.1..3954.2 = 1.961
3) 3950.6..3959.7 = 2.032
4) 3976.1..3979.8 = 2.047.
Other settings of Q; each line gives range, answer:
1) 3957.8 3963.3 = 2.06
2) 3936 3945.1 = 1.93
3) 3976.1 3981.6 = 2.12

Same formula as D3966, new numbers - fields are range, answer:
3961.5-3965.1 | 1.86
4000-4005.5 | 2.15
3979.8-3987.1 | 2.16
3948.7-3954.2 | 2.07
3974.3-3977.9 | 1.96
